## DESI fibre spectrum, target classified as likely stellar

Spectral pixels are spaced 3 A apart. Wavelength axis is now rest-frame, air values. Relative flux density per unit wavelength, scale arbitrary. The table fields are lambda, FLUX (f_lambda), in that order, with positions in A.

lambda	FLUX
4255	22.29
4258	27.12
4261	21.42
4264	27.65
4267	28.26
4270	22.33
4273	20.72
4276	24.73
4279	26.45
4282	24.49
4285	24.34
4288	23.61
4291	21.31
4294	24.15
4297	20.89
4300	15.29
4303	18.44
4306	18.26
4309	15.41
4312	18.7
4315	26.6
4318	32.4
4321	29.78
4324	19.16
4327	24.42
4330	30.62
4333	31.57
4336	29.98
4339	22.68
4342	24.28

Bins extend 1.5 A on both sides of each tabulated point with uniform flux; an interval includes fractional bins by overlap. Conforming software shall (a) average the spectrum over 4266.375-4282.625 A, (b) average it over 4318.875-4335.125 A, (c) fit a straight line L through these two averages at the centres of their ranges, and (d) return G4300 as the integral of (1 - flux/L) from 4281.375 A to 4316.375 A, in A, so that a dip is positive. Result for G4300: 6.59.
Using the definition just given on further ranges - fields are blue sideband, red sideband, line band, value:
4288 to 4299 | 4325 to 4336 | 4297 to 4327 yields 4.45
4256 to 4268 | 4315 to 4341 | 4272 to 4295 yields 2.27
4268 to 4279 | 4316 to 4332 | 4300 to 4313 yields 4.31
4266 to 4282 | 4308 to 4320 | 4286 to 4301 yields 1.73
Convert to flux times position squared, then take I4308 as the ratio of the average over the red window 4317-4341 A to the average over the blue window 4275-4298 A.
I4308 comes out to 1.2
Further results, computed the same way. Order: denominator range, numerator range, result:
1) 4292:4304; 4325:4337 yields 1.47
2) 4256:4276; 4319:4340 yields 1.14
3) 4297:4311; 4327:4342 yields 1.63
